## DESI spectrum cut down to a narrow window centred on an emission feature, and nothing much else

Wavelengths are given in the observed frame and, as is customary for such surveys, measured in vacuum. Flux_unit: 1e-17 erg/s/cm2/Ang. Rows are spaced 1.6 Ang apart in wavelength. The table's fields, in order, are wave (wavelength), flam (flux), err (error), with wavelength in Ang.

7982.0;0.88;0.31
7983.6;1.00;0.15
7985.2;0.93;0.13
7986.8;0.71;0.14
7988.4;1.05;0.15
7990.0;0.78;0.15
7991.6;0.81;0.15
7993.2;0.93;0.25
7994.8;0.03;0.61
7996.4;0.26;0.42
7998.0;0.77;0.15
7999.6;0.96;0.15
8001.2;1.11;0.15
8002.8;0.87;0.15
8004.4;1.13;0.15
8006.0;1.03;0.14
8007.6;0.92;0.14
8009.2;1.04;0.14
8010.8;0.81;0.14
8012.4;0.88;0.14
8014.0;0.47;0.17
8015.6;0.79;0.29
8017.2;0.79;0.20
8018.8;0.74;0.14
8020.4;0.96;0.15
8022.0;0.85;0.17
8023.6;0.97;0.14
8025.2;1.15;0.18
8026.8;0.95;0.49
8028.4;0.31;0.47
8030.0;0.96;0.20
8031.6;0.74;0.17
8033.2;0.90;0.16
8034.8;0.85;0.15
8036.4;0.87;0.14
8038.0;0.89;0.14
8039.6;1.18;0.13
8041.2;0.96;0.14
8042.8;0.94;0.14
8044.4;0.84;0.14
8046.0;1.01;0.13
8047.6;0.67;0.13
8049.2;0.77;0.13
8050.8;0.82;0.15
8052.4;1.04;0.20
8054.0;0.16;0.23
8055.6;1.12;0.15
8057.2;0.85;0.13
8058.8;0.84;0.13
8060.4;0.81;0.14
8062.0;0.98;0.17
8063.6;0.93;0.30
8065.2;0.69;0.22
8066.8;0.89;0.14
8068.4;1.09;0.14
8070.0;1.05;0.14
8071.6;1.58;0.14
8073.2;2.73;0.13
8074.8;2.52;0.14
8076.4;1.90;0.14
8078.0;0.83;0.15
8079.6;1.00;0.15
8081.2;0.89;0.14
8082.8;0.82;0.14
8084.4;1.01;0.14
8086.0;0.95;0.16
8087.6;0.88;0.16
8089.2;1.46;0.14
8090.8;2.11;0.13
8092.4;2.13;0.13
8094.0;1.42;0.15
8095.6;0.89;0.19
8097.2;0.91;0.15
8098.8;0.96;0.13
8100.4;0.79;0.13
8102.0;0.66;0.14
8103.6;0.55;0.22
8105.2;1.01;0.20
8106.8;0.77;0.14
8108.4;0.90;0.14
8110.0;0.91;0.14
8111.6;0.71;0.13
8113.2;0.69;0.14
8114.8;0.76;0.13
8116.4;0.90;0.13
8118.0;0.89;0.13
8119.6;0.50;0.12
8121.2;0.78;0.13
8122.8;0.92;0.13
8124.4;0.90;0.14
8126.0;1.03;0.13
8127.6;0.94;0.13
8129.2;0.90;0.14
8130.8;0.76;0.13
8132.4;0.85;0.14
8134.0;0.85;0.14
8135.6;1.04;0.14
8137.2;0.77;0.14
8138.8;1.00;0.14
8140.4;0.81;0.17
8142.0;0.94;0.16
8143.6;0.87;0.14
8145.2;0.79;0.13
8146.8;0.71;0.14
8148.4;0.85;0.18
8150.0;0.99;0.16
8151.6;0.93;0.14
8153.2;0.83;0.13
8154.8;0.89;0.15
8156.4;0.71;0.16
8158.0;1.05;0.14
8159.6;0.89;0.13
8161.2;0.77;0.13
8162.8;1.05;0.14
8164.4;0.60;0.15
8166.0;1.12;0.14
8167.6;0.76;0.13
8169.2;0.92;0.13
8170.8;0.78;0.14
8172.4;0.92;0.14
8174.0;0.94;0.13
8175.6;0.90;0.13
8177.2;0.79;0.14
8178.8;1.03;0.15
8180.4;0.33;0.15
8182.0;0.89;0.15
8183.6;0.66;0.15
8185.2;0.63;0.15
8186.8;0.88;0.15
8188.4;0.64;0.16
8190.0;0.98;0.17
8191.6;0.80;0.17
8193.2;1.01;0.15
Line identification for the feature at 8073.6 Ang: [S II] 6716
